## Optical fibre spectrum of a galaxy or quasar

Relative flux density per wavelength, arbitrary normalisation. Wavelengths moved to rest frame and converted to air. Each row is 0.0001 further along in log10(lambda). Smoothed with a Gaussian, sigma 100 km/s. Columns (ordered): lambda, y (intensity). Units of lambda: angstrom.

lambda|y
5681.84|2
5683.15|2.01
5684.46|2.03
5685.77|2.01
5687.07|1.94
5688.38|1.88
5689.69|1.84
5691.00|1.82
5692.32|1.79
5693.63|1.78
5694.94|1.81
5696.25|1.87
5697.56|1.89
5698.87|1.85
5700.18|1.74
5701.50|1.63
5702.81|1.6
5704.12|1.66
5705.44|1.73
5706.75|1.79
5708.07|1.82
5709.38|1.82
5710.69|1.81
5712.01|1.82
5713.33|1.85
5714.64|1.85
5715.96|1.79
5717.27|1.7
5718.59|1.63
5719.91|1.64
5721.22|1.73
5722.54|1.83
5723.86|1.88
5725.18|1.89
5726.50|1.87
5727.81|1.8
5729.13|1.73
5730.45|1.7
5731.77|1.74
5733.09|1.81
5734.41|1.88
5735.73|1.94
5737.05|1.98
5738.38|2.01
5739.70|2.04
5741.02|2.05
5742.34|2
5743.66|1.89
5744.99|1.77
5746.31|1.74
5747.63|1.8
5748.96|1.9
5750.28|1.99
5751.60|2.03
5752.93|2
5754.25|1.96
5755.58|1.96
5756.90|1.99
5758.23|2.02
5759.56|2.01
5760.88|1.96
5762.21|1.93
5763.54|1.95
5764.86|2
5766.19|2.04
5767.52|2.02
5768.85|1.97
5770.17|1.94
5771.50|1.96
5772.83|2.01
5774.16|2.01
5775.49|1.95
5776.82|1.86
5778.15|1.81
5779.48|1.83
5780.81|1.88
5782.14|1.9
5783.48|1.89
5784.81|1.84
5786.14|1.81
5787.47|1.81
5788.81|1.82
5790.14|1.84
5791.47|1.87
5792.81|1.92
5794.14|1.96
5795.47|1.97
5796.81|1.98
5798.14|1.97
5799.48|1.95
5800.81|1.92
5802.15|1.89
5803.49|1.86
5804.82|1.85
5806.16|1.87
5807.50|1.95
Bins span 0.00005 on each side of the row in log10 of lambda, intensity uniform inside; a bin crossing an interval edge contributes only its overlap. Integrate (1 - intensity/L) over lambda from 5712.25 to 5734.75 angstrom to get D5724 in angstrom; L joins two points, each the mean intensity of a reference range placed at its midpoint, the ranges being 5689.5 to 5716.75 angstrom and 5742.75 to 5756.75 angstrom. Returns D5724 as 0.7 angstrom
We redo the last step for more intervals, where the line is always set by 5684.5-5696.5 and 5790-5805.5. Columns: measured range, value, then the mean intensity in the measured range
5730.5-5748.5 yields 0.01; 1.89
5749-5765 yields -0.68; 1.98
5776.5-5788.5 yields 0.40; 1.85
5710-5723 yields 0.80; 1.76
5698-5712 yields 0.93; 1.75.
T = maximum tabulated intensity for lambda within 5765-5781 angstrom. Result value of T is 2.04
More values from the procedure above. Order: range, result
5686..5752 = 2.05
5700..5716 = 1.85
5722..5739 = 2.01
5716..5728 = 1.89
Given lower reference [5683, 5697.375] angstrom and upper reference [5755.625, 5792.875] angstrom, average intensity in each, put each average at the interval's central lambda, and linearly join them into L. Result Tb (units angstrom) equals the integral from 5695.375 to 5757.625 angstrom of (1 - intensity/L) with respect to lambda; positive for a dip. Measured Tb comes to 2.1 angstrom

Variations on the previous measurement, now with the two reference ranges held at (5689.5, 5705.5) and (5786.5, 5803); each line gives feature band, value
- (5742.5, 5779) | -1.7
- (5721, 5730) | -0.1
